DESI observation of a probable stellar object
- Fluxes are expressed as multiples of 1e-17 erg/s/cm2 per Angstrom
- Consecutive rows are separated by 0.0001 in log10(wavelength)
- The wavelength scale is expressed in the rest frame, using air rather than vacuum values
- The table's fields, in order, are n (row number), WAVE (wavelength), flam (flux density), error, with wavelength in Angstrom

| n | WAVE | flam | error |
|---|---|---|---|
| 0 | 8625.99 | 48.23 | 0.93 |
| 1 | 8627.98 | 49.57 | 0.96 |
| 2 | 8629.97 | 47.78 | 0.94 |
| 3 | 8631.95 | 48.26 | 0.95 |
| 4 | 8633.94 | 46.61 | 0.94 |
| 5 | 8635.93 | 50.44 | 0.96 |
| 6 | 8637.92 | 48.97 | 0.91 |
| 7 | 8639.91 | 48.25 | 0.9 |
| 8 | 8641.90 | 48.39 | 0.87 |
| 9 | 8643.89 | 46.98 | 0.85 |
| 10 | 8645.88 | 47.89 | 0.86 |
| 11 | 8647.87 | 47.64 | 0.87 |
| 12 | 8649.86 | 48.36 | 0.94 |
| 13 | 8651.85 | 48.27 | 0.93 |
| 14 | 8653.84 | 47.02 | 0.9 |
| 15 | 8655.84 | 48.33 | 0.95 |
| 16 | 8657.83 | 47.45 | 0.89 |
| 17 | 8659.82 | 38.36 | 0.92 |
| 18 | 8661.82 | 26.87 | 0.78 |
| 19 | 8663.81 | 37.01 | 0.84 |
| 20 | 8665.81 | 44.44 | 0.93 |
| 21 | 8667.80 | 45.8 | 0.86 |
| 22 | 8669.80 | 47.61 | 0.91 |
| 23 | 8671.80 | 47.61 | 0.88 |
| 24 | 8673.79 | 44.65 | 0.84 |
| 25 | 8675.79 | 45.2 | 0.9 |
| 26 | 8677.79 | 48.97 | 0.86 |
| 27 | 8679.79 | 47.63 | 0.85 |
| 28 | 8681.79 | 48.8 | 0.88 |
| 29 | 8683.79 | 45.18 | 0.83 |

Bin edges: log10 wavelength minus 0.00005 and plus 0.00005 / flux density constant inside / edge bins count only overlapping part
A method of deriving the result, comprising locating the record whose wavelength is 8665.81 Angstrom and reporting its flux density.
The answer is 44.44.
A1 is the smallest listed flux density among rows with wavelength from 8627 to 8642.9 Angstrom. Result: 46.61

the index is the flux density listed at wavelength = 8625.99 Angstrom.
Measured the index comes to 48.23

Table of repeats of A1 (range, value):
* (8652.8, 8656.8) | 47.02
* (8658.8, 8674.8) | 26.87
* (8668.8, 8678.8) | 44.65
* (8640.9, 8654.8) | 46.98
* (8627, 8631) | 47.78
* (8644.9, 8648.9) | 47.64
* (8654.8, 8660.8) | 38.36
